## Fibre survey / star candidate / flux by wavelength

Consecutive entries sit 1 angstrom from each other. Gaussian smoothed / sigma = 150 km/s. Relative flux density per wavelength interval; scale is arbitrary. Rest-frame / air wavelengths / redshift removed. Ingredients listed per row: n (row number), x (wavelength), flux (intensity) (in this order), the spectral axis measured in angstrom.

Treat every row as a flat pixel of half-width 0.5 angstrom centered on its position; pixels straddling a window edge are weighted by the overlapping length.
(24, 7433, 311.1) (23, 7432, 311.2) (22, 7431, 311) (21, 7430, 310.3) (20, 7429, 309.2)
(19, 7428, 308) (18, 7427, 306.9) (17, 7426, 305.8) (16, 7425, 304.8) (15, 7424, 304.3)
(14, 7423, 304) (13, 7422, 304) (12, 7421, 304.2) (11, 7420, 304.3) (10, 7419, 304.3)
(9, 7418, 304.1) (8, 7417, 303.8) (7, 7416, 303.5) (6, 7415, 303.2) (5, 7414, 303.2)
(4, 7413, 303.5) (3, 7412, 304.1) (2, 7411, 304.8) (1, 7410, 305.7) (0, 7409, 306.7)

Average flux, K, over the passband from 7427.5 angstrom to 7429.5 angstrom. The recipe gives 309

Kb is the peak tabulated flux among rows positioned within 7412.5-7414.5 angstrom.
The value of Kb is 303.5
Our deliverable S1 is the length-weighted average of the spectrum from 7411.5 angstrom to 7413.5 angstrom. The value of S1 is 304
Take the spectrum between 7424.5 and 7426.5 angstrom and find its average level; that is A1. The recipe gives 305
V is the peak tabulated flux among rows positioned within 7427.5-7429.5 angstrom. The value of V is 309.2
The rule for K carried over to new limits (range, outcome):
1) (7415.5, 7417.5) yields 304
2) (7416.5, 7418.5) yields 304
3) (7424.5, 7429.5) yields 307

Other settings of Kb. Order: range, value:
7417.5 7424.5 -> 304.3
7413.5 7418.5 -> 304.1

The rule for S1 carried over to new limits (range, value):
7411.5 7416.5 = 304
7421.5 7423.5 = 304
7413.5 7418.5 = 304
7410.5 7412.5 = 304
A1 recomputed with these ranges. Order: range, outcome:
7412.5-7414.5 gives 303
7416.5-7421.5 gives 304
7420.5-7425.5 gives 304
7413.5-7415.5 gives 303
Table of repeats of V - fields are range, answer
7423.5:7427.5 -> 306.9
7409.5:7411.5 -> 305.7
